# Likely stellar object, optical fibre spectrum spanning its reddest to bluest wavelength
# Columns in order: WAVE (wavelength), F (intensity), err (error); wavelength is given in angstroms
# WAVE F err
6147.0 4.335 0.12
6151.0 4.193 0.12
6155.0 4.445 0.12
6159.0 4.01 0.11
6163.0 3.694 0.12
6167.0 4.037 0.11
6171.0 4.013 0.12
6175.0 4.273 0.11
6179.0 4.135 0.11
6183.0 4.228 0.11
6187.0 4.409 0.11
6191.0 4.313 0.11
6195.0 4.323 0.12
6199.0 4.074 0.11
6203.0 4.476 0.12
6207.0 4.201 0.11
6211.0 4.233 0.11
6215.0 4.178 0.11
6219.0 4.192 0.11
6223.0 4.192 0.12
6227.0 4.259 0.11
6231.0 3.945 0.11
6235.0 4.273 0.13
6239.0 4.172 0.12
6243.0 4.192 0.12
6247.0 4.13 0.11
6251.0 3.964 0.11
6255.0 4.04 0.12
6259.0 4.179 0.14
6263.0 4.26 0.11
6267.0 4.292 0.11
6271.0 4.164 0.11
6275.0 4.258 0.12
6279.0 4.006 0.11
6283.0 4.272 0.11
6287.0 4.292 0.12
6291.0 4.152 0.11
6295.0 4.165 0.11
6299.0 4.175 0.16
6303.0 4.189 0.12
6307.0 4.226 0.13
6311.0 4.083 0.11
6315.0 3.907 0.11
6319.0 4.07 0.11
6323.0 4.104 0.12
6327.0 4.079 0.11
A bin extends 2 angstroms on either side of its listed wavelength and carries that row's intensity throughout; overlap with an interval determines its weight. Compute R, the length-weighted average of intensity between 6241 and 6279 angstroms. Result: 4.16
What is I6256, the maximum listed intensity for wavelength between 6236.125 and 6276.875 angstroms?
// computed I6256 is 4.292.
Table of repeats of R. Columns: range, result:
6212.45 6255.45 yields 4.14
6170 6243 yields 4.22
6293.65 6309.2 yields 4.19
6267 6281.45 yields 4.17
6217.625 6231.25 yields 4.17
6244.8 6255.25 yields 4.05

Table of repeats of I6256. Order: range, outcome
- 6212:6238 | 4.273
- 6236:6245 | 4.192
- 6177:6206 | 4.476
